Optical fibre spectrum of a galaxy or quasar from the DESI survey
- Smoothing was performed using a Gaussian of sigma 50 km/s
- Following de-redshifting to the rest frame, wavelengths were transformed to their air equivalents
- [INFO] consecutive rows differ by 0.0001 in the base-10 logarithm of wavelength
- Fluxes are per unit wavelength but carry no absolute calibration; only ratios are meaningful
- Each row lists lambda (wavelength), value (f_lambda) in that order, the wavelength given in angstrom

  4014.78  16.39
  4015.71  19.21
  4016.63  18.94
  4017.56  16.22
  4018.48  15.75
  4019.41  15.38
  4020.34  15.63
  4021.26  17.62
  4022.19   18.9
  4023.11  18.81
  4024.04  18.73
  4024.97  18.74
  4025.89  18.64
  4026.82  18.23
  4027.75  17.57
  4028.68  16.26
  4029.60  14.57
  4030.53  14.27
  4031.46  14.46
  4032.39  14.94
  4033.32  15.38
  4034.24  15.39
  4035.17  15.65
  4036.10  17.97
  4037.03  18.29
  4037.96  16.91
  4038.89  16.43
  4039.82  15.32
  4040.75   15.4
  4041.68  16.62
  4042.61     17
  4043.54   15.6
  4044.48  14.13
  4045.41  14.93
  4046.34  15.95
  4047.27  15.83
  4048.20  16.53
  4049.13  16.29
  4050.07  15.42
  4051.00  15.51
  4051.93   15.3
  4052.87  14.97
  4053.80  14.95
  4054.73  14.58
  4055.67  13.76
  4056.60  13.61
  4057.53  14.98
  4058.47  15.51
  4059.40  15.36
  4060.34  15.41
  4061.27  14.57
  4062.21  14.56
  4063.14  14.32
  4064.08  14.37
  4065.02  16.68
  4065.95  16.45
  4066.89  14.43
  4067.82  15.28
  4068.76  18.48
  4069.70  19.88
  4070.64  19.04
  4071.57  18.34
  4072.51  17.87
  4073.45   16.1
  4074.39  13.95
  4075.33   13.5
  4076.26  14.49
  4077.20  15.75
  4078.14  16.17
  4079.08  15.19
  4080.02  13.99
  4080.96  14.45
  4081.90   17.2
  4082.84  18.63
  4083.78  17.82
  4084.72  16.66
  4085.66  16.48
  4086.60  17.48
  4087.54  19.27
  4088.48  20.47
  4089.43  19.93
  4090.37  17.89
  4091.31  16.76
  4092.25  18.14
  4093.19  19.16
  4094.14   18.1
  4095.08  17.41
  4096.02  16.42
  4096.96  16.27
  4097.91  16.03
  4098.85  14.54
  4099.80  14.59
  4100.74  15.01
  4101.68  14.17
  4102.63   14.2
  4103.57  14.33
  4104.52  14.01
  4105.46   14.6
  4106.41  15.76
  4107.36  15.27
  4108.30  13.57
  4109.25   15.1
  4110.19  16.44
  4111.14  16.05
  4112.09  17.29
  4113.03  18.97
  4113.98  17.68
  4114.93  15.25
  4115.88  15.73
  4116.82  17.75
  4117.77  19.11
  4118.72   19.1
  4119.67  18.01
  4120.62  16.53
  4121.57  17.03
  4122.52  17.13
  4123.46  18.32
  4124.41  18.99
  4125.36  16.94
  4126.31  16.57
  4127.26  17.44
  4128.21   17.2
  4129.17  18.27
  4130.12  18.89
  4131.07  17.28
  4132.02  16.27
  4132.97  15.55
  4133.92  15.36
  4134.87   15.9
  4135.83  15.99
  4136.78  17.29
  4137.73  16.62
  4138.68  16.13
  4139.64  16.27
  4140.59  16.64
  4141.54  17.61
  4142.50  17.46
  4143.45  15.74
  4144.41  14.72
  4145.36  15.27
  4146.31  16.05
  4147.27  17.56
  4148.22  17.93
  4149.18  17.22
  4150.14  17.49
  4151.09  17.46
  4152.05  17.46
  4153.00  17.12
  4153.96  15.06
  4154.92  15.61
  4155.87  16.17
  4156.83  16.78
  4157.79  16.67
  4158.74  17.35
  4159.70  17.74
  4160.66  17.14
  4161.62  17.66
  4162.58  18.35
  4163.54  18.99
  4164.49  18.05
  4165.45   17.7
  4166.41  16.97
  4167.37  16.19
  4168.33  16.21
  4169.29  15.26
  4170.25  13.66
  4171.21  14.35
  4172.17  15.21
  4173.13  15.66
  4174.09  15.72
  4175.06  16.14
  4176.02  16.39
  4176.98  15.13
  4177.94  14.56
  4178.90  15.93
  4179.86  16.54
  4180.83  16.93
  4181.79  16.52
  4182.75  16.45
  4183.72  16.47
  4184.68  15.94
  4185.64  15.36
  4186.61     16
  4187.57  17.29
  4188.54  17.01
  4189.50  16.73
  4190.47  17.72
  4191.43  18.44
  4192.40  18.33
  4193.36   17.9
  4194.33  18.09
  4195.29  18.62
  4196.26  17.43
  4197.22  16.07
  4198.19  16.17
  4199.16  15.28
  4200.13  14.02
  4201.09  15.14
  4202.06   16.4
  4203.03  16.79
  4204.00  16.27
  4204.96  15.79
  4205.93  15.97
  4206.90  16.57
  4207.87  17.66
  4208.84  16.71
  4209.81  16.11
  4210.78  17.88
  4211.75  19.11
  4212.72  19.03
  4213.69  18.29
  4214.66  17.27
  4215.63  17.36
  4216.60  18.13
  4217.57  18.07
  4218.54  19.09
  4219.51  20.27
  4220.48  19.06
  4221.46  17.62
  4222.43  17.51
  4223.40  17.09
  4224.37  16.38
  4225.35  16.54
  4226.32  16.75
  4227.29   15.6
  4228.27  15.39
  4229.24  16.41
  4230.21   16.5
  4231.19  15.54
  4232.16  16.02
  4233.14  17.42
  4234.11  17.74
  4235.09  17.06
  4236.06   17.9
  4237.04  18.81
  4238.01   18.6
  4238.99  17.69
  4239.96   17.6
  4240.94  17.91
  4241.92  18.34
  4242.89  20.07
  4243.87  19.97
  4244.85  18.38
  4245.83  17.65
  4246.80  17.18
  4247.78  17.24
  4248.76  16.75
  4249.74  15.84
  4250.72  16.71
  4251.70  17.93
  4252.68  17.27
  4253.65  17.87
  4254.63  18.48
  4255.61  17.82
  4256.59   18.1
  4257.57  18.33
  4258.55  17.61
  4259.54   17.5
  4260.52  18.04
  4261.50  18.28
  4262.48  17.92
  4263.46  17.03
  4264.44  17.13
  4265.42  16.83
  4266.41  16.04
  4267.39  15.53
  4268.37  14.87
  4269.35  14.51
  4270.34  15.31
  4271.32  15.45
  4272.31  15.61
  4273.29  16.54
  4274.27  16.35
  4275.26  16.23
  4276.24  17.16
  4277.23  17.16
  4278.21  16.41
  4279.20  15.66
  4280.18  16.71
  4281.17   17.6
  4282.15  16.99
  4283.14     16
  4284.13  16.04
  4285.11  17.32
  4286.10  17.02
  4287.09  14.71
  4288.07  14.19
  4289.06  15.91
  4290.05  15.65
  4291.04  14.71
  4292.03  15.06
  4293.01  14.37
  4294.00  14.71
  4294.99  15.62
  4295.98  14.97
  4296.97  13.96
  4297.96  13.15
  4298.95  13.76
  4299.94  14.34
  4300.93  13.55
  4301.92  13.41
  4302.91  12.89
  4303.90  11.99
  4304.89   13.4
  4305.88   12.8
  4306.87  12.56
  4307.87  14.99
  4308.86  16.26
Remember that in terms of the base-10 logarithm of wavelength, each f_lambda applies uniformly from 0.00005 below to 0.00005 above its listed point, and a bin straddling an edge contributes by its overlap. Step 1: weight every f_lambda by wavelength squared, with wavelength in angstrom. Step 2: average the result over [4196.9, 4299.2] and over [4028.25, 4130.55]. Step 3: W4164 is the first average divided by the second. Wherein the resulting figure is 1.12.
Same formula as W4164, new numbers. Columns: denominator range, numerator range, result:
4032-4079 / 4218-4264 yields 1.22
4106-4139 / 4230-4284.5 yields 1.08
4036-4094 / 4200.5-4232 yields 1.13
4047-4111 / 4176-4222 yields 1.13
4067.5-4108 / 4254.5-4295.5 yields 1.09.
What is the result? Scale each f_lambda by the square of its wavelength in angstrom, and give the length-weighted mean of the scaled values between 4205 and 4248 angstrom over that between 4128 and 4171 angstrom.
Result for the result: 1.09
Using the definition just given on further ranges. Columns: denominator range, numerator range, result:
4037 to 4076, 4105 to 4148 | 1.10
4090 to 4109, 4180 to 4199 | 1.12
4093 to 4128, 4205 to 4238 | 1.11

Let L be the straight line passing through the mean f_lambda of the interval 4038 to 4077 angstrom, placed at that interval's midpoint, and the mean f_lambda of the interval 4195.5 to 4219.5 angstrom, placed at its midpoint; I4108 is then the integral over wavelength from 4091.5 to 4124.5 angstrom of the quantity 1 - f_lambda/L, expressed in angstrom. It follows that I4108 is -0.63 angstrom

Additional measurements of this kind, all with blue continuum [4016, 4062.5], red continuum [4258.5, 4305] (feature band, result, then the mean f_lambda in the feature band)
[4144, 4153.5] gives -0.6 angstrom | 16.8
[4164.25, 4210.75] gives -1.7 angstrom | 16.4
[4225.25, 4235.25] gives -0.4 angstrom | 16.4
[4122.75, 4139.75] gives -1.2 angstrom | 17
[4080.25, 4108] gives -1.0 angstrom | 16.5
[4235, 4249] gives -2.2 angstrom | 18.1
